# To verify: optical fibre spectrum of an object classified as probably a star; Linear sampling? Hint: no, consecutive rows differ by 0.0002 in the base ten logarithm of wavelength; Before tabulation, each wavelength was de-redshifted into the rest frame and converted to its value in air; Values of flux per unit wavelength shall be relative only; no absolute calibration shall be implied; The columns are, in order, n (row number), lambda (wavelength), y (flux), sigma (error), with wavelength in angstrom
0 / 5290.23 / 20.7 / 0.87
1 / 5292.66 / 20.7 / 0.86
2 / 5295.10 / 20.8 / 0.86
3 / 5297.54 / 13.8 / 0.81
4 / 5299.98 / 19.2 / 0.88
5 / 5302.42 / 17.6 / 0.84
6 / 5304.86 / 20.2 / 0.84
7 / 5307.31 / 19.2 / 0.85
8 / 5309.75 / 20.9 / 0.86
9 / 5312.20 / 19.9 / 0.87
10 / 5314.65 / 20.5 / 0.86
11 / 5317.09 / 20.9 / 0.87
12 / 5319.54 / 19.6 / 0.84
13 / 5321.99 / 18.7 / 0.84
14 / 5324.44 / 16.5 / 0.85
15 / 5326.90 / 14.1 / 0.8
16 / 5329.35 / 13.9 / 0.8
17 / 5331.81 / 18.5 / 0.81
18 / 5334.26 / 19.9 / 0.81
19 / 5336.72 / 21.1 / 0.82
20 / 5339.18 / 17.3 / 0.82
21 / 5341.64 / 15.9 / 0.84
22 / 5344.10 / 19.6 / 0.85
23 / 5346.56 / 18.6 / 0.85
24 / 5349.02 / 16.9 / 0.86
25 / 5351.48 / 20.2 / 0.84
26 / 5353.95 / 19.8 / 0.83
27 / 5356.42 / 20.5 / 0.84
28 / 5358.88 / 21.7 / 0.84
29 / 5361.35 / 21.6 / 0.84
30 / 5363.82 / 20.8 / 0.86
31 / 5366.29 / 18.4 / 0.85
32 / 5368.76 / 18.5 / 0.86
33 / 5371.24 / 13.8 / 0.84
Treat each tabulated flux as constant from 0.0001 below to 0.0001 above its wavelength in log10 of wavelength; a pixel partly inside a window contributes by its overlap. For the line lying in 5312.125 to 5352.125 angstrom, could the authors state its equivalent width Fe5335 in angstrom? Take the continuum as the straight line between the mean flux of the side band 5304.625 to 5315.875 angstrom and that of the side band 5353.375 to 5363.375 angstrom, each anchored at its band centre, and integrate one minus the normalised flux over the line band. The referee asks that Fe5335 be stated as 4.3 angstrom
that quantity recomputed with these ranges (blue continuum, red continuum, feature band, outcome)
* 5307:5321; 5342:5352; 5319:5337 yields 1.8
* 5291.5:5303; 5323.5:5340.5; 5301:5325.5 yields -2.0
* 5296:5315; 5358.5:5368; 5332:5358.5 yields 1.2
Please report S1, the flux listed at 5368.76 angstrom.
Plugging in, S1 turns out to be 18.5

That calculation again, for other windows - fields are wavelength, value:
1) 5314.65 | 20.5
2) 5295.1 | 20.8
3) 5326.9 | 14.1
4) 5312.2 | 19.9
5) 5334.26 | 19.9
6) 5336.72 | 21.1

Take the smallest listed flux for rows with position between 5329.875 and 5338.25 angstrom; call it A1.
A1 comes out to 18.5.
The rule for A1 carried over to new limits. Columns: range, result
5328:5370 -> 13.9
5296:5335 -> 13.8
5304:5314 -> 19.2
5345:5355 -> 16.9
